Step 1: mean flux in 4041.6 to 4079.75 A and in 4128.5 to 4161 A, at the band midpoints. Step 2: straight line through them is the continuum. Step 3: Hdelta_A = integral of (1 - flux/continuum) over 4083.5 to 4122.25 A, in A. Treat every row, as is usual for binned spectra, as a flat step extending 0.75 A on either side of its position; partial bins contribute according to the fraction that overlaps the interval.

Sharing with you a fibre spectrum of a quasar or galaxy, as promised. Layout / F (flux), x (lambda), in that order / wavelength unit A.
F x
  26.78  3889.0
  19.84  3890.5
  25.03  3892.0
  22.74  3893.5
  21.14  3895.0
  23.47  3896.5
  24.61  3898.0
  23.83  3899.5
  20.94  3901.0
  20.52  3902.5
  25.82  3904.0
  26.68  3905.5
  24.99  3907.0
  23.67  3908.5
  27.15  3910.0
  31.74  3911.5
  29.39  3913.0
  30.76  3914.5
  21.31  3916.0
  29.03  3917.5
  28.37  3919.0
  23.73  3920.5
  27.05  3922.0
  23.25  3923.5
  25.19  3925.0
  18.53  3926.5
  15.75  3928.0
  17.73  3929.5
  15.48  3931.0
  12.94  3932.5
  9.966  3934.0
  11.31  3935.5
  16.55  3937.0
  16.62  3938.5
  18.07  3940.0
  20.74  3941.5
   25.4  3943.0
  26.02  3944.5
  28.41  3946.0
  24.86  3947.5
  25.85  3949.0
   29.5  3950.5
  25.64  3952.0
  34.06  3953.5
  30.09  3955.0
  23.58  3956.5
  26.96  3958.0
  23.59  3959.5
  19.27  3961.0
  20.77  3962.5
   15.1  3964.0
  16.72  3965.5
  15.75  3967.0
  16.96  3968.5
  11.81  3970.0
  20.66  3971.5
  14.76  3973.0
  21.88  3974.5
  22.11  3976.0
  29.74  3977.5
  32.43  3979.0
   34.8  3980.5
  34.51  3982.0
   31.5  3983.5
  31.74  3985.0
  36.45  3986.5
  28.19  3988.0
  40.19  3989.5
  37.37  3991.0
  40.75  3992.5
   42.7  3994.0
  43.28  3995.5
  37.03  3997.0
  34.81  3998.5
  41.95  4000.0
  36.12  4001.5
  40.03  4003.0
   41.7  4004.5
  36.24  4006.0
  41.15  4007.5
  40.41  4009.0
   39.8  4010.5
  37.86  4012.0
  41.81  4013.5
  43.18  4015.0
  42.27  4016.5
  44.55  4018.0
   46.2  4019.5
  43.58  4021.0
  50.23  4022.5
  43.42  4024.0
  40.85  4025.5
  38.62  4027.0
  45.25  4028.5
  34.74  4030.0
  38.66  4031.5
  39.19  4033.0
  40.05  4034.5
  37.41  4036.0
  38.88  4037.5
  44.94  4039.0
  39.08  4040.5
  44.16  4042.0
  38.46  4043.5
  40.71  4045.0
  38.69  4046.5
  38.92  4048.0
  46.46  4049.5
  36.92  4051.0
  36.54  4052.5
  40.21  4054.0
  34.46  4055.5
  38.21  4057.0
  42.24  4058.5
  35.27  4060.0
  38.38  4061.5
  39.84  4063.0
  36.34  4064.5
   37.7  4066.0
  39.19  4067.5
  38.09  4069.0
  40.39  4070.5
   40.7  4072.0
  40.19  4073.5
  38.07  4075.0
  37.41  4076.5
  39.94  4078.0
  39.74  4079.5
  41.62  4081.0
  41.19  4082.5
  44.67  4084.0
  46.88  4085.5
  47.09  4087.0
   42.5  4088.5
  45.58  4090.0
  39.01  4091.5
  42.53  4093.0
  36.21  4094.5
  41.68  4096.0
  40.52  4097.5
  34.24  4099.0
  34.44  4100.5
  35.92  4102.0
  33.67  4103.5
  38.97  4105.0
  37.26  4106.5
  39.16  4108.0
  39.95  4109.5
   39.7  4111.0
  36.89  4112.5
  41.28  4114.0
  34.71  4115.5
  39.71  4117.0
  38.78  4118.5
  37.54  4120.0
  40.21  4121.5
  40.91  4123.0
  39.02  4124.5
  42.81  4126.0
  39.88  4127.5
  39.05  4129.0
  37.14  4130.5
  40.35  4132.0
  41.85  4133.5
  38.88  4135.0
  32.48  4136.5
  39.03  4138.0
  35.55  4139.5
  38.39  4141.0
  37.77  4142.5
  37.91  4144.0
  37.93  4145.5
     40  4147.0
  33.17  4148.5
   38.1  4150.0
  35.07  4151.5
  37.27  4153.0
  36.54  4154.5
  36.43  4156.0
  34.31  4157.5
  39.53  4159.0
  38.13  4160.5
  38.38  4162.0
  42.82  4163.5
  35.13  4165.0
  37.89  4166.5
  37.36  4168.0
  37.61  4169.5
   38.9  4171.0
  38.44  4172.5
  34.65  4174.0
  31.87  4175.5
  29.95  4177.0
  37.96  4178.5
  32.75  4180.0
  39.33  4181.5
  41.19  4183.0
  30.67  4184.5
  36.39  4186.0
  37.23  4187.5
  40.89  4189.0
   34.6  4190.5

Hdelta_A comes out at -1.28 A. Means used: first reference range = 39.1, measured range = 39.5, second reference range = 37.5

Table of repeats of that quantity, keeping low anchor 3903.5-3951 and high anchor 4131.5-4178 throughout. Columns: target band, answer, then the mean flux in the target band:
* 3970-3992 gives -2.48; 29.3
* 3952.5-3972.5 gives 3.04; 21.2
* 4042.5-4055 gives -3.75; 39.6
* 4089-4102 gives -2.24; 39.1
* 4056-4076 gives -4.56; 38.7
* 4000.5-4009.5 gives -3.77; 39.3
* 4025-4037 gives -4.07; 39.3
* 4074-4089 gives -4.30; 41.9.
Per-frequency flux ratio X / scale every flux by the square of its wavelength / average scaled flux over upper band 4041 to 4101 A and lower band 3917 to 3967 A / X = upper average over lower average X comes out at 1.95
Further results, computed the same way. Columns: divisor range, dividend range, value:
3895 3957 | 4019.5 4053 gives 1.85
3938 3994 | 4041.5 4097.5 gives 1.62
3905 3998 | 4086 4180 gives 1.65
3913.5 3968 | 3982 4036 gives 1.86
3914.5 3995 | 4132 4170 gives 1.69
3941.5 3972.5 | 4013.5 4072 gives 1.84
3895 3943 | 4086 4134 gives 1.96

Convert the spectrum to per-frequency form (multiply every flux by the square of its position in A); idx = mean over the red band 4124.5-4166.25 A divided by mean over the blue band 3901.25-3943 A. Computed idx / 1.93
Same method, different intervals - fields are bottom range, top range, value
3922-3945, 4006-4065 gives 2.31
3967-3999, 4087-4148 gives 1.37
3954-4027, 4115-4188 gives 1.22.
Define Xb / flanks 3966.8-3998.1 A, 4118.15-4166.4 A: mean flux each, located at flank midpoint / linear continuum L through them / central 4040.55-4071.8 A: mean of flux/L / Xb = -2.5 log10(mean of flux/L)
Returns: -0.159 mag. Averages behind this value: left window 30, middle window 39.1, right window 38.1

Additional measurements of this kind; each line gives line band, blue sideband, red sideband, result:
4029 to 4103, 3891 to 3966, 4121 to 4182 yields -0.24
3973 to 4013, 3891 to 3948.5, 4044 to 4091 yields -0.14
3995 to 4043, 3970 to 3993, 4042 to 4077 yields -0.19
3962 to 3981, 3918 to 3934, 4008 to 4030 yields 0.45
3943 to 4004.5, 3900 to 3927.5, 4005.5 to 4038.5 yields 0.19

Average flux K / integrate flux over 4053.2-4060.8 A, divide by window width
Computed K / 38.1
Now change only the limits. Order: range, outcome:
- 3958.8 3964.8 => 19.6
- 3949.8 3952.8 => 27.6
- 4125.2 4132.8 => 39.9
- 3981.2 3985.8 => 32.6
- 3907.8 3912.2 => 27.5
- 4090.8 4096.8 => 39.9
